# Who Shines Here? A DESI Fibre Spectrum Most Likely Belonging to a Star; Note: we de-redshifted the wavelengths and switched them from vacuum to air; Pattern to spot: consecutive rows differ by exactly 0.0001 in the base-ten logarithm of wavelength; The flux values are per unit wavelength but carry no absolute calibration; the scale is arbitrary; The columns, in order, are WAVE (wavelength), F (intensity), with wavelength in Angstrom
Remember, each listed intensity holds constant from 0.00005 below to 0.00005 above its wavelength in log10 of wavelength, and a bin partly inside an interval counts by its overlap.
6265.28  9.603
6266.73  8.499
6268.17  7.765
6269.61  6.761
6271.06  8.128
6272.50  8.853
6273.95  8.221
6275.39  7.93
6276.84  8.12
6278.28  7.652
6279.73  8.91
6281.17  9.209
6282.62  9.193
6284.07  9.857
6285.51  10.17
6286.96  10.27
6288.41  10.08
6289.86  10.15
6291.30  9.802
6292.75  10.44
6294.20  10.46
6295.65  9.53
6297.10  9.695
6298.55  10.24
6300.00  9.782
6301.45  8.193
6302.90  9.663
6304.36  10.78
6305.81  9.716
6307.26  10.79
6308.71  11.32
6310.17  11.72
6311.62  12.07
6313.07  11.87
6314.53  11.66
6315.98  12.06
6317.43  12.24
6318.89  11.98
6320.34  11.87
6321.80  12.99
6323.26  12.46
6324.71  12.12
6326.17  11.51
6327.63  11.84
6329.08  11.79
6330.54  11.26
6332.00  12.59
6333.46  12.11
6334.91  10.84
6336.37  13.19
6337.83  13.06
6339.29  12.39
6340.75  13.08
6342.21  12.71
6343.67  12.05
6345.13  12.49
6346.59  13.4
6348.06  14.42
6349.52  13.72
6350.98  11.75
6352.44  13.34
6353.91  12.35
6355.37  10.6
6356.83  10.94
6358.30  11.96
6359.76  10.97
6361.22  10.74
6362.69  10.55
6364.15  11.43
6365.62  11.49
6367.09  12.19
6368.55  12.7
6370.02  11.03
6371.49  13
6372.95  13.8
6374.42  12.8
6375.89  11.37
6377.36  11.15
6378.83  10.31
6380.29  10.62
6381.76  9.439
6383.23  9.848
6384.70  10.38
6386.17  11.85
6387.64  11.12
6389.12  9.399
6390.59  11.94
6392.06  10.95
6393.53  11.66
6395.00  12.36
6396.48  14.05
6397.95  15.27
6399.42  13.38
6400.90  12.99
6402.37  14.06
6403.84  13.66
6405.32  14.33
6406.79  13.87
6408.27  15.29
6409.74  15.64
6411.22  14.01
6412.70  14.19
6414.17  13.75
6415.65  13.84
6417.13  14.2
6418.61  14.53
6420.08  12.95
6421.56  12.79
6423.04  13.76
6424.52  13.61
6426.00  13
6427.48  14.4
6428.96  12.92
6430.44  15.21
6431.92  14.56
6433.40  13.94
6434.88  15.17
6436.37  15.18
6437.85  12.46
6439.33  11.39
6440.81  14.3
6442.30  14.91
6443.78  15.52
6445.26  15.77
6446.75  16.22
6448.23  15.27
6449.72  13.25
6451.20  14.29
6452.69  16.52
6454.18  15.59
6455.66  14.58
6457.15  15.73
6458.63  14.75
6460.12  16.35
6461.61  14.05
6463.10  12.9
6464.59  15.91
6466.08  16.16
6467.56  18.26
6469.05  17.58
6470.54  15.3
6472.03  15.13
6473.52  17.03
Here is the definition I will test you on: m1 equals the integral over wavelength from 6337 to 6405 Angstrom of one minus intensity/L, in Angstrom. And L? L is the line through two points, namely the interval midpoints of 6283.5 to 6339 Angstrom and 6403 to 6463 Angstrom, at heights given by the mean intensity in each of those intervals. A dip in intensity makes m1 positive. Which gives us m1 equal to 3.3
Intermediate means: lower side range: 11.1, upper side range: 14.4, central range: 12.1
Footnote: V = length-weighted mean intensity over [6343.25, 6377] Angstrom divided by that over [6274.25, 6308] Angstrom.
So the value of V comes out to 1.3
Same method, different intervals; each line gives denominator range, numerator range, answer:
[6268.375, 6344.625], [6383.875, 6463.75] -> 1.30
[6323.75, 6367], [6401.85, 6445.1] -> 1.16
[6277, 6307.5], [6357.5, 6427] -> 1.29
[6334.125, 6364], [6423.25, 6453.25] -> 1.18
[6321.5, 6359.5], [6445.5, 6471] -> 1.25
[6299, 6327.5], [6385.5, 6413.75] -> 1.17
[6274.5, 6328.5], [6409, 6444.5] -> 1.33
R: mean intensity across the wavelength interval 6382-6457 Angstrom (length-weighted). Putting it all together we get 13.7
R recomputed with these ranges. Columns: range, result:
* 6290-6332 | 11.1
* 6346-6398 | 11.8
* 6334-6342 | 12.5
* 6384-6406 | 12.5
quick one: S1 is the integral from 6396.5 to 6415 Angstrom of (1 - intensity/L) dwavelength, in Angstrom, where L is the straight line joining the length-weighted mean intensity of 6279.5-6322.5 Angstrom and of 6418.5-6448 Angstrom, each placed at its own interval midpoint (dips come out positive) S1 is -1.1 Angstrom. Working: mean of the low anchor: 10.6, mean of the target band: 14.2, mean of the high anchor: 14.1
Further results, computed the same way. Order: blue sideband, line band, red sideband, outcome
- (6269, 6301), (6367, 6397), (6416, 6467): 2.39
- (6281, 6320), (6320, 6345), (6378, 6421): -2.23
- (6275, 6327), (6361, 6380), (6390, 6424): 1.23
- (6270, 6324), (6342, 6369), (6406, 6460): -0.20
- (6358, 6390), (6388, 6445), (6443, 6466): -1.57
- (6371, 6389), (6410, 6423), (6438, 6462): -0.73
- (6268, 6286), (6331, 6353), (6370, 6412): -4.03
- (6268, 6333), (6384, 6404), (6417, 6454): 1.14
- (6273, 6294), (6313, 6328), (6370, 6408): -2.56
